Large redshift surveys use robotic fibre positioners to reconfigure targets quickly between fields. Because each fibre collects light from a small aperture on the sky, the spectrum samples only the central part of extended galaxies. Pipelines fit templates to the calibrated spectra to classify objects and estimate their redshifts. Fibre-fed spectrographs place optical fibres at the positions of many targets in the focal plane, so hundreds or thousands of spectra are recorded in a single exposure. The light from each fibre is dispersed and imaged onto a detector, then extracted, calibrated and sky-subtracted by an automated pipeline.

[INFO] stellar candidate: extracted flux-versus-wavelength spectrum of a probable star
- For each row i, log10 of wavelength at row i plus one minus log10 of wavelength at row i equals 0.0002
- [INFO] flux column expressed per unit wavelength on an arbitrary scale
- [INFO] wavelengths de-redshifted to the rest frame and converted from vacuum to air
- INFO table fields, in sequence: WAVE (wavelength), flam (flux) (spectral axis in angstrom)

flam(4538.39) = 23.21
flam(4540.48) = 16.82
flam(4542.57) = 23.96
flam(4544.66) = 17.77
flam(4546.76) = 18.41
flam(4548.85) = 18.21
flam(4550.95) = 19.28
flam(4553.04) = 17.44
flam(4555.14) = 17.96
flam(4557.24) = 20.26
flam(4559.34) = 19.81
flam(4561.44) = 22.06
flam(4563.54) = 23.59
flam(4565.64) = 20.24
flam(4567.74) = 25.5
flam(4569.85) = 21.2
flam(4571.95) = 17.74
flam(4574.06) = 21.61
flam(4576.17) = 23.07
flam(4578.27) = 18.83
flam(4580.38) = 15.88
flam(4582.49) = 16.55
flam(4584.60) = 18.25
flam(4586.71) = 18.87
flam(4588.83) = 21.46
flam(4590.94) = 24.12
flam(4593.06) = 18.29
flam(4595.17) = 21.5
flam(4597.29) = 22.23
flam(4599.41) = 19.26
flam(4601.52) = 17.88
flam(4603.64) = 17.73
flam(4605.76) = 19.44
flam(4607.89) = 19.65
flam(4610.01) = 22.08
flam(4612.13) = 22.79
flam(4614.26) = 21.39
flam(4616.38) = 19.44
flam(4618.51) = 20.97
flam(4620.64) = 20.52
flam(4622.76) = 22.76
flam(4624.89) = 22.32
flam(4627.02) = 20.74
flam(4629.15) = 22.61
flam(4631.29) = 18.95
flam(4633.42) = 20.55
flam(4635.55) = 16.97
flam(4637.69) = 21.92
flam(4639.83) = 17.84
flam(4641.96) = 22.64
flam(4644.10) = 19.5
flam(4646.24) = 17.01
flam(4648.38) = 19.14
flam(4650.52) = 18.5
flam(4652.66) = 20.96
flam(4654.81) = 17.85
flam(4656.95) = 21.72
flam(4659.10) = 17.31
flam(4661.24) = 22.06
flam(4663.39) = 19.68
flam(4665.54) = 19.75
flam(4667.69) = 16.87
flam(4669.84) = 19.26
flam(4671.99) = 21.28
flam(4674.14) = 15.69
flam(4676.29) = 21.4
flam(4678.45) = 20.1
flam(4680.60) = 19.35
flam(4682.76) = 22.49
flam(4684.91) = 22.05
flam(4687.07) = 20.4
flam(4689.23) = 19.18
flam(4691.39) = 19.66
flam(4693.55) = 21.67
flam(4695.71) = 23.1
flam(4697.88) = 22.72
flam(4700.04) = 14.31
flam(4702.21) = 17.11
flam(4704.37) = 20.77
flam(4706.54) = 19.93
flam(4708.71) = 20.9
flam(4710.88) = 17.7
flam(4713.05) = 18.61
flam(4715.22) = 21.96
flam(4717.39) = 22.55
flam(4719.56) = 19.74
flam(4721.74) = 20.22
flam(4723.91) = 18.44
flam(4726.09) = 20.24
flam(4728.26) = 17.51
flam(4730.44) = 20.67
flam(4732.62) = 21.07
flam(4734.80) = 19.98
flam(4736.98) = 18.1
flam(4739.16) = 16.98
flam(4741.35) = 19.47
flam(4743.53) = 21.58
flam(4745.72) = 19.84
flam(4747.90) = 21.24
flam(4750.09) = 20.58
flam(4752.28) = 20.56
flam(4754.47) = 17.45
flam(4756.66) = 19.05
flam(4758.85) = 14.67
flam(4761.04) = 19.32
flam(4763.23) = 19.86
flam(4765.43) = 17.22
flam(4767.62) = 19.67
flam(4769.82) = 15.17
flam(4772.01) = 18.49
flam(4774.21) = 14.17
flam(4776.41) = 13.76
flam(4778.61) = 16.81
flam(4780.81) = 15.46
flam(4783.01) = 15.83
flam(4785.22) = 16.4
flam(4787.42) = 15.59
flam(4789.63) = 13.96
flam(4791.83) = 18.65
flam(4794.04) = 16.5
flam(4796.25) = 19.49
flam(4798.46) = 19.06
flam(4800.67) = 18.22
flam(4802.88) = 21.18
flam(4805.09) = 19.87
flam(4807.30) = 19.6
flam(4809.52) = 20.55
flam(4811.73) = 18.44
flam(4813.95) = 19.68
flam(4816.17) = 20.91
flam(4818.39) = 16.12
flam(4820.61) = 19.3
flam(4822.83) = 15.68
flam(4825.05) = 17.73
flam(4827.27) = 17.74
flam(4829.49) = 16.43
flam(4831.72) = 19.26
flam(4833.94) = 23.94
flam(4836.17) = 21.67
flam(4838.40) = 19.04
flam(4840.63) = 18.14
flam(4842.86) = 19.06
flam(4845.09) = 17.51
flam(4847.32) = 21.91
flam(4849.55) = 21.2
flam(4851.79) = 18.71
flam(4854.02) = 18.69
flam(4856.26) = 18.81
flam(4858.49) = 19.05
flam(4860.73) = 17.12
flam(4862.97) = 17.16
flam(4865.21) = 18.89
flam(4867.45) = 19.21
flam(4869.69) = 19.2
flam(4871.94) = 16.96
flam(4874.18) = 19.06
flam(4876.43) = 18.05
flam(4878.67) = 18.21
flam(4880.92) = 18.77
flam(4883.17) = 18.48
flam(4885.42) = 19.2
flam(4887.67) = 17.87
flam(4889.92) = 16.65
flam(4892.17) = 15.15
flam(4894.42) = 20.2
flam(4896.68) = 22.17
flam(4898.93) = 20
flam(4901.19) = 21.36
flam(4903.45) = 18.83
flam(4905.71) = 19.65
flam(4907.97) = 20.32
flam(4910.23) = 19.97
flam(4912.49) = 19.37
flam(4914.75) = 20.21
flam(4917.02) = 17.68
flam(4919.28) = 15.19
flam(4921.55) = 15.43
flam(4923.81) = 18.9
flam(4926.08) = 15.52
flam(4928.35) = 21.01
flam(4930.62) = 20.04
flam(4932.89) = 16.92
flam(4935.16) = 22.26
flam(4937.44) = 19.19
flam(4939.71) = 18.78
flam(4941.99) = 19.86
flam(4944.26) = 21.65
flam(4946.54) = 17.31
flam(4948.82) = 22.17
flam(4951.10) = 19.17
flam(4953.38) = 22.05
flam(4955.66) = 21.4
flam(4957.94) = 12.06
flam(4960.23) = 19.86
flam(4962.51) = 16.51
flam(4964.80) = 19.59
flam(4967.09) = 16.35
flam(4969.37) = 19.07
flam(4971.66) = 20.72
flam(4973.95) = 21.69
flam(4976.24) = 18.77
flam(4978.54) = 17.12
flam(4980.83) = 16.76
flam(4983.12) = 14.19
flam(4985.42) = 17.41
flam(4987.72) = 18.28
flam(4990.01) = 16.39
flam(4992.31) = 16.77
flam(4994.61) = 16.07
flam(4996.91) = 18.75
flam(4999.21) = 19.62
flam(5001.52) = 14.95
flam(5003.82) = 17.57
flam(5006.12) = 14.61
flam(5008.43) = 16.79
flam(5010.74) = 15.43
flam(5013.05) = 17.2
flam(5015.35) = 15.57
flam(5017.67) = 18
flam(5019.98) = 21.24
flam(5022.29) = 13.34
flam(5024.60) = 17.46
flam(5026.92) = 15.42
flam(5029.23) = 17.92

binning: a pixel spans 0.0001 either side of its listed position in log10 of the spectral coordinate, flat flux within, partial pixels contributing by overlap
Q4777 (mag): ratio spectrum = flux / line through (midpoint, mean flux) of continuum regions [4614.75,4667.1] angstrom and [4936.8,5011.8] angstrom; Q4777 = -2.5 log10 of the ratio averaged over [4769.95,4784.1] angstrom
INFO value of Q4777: 0.22 mag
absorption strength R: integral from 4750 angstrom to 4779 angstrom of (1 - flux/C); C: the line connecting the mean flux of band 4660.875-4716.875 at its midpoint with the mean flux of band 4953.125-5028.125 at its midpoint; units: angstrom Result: 2.6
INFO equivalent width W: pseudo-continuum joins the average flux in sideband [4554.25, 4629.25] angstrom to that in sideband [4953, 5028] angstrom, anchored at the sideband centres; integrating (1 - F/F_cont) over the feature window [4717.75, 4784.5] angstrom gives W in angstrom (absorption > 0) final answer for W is 2.8 angstrom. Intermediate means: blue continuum 20.5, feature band 18.5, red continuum 17.4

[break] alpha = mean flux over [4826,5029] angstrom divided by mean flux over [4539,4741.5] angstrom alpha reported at 0.92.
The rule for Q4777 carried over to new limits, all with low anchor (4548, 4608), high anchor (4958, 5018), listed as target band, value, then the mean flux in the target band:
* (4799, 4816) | -0.07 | 19.7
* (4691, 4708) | -0.04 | 19.9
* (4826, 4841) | -0.07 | 19.5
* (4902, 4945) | -0.07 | 19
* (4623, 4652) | -0.02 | 20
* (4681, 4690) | -0.09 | 21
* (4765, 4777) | 0.14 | 16.5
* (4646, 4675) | 0.01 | 19.2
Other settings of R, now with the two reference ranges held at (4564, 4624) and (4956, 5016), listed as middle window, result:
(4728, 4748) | -0.4 angstrom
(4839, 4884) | -1.1 angstrom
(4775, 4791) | 2.9 angstrom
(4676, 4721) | -1.6 angstrom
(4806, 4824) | -0.1 angstrom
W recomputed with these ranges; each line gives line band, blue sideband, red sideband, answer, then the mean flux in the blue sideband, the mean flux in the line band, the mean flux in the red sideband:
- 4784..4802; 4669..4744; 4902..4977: 2.1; 19.9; 17.3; 19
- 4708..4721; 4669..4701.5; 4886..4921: -0.2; 20.1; 20.2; 18.9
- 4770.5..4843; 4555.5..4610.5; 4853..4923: 3.7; 20.2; 18.1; 18.6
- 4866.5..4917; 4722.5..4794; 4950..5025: -3.5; 18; 19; 17.6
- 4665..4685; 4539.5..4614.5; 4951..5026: -0.3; 20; 19.7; 17.6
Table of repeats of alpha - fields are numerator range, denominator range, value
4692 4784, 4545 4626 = 0.94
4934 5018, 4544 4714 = 0.91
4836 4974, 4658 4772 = 0.97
